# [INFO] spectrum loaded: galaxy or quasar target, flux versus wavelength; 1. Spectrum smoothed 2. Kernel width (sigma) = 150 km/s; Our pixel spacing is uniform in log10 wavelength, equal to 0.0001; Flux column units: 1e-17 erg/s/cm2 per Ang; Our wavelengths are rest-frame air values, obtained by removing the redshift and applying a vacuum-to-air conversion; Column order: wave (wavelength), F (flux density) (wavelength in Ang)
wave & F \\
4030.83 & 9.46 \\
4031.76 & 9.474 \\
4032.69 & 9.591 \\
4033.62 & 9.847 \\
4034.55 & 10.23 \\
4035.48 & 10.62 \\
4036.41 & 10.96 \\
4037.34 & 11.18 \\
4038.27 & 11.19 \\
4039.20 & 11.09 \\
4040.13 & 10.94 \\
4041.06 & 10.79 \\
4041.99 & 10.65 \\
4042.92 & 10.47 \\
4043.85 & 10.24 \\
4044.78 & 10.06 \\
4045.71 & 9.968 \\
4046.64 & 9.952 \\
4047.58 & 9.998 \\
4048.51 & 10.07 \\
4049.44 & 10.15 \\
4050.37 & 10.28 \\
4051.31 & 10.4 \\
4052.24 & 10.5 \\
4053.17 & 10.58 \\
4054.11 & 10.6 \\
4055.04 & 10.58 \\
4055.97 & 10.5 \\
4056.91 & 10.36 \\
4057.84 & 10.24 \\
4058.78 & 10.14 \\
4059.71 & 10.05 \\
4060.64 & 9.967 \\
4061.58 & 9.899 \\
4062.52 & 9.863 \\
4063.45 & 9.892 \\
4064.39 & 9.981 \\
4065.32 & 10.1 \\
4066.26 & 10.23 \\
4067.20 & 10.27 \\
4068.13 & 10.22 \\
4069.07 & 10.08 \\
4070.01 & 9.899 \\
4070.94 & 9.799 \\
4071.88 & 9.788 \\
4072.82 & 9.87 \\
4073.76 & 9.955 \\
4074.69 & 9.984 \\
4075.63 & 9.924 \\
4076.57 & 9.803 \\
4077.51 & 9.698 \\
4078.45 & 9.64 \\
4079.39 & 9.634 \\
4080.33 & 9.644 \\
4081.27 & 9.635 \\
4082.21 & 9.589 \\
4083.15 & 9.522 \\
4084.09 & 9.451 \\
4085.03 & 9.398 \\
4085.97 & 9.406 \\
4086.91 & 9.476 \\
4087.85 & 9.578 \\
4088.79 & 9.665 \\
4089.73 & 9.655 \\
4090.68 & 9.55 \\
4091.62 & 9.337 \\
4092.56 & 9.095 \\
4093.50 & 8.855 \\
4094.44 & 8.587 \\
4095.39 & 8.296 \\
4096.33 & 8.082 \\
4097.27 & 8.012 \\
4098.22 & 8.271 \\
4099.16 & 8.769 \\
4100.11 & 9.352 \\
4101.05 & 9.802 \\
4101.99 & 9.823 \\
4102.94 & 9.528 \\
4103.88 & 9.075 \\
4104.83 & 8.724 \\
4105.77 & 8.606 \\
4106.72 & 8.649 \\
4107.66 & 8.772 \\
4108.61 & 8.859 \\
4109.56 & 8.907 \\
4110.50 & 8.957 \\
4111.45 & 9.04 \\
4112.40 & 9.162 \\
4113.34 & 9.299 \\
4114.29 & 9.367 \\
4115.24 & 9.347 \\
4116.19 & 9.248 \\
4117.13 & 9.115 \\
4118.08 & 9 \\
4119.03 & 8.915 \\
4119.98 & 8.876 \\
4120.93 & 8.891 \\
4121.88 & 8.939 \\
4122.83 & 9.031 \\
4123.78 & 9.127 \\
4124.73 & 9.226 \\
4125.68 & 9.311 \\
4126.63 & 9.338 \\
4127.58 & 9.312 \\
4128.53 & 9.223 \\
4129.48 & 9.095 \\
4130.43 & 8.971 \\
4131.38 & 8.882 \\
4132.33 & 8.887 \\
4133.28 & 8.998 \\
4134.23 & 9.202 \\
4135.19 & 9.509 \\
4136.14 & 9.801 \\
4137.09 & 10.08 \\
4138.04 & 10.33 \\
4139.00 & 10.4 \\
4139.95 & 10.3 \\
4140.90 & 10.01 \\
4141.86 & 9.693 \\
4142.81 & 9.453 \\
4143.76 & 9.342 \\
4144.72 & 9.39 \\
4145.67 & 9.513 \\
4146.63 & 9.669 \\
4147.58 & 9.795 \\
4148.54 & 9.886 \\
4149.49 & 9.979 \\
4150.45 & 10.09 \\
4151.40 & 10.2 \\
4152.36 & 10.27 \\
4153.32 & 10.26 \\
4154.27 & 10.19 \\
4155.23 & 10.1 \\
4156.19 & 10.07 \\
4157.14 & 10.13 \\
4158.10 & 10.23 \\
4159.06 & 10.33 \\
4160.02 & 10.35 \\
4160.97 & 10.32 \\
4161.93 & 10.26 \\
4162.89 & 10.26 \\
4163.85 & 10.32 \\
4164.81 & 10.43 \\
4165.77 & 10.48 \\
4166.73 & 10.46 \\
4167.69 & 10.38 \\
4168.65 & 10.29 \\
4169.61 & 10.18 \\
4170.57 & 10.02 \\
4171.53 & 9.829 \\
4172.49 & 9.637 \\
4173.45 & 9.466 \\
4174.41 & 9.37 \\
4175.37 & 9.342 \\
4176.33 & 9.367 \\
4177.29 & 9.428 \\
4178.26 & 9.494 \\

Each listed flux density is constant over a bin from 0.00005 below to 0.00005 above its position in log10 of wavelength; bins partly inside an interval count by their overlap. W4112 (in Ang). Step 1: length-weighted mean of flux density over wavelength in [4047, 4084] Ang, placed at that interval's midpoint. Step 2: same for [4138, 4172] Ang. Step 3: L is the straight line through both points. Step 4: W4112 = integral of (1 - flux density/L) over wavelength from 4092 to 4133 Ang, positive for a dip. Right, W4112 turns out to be 4.3 Ang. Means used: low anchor 10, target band 8.99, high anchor 10.1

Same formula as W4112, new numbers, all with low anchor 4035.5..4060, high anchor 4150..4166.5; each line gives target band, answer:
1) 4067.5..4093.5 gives 1.8 Ang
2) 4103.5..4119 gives 2.0 Ang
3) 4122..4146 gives 2.0 Ang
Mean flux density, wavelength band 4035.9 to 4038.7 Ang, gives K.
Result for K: 11.1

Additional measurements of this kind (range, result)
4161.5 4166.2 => 10.3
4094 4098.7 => 8.24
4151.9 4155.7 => 10.2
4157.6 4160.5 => 10.3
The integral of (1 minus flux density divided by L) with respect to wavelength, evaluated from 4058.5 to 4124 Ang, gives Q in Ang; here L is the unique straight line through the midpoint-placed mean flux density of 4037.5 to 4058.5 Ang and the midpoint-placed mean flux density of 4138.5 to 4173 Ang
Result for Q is 5.8 Ang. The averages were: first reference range 10.4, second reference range 10.1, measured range 9.38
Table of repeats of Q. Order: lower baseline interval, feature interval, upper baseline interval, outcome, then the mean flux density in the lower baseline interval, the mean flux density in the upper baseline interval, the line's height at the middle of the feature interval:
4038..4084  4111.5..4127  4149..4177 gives 1.5 Ang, 10.1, 10.1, 10.1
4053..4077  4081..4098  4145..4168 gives 1.6 Ang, 10.1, 10.2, 10.1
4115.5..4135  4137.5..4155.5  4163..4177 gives -0.8 Ang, 9.09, 9.97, 9.51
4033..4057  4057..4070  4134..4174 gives 0.4 Ang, 10.5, 10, 10.4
